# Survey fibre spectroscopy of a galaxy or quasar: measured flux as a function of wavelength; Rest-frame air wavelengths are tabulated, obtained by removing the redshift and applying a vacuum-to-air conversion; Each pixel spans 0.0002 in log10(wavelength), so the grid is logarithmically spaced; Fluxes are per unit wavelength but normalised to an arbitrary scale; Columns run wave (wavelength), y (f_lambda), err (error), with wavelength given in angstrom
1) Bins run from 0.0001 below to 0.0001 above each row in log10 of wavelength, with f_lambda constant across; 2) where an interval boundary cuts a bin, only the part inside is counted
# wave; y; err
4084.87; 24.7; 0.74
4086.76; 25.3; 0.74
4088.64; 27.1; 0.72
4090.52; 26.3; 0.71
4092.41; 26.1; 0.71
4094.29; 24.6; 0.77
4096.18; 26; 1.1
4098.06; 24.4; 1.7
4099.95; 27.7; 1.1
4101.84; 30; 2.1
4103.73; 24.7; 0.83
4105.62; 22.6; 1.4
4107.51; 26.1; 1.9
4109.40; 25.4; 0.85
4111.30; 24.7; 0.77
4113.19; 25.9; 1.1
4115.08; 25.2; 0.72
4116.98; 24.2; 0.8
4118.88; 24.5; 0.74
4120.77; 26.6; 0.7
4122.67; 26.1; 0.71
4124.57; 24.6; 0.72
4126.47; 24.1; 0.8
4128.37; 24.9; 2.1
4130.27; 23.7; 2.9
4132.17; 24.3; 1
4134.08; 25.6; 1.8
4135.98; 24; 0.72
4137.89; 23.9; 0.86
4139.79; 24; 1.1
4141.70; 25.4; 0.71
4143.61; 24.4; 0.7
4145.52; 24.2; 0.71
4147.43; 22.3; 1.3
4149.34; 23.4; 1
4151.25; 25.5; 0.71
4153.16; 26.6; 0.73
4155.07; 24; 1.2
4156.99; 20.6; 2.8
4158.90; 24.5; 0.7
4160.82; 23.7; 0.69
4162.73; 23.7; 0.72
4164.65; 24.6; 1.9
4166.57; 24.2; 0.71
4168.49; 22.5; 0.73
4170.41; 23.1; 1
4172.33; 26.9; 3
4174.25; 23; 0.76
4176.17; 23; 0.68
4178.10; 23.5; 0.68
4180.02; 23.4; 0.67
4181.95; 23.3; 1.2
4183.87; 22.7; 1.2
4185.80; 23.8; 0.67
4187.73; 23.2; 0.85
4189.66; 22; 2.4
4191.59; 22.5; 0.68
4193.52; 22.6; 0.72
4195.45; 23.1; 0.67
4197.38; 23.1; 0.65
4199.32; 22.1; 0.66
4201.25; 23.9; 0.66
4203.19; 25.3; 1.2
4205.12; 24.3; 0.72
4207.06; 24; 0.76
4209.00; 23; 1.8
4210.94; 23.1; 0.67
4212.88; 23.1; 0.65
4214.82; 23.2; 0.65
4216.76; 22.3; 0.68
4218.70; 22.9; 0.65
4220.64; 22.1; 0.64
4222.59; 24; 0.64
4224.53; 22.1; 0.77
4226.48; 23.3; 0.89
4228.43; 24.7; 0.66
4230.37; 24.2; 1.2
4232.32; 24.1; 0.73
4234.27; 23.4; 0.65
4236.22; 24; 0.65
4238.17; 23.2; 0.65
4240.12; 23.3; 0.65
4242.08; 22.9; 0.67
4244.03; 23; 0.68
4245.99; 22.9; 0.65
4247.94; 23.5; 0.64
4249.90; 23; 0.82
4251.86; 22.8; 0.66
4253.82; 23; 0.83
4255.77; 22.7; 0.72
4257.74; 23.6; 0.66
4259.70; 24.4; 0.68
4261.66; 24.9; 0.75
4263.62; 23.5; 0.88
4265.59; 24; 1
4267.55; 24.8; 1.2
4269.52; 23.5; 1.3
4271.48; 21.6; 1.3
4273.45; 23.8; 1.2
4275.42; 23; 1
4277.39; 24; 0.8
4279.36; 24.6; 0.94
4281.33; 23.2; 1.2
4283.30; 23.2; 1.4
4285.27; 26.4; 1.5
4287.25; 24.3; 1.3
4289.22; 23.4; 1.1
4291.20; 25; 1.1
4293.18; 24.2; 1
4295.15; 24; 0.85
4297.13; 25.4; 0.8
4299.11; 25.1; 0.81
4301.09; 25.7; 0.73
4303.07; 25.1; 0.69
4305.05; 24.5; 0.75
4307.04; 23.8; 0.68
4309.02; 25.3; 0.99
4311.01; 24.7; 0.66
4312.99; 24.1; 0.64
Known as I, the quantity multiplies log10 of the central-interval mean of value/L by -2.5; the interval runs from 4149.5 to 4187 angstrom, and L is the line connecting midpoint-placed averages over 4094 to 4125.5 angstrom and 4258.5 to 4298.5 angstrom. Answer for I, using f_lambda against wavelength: 0.05 mag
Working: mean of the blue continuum 25.5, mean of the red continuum 24.1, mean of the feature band 23.8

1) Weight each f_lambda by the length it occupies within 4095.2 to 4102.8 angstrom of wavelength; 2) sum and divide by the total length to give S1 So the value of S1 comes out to 27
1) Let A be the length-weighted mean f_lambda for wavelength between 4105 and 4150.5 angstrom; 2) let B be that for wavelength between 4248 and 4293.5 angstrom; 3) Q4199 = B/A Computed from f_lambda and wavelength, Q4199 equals 1.0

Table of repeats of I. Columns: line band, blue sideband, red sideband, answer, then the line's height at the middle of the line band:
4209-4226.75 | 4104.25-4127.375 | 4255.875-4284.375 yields 0.06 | 24.1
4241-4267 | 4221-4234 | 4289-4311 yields 0.03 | 24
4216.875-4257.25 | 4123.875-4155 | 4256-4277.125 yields 0.03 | 23.8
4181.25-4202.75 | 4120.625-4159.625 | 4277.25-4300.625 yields 0.06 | 24.4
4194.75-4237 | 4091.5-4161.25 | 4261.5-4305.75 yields 0.05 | 24.5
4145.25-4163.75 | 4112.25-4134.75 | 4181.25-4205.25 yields 0.01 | 24.2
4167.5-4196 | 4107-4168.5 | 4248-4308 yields 0.05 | 24.3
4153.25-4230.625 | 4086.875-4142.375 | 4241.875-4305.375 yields 0.06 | 24.6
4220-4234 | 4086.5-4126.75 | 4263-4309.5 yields 0.05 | 24.7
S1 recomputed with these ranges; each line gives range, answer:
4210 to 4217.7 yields 22.9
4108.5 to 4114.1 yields 25.3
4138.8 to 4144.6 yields 24.6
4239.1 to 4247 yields 23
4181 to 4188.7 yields 23.3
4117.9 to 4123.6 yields 25.7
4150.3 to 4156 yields 25.4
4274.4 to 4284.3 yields 23.6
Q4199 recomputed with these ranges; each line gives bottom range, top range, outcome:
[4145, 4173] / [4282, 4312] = 1.03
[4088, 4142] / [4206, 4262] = 0.92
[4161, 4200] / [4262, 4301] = 1.03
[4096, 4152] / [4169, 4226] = 0.93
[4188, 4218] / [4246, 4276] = 1.01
